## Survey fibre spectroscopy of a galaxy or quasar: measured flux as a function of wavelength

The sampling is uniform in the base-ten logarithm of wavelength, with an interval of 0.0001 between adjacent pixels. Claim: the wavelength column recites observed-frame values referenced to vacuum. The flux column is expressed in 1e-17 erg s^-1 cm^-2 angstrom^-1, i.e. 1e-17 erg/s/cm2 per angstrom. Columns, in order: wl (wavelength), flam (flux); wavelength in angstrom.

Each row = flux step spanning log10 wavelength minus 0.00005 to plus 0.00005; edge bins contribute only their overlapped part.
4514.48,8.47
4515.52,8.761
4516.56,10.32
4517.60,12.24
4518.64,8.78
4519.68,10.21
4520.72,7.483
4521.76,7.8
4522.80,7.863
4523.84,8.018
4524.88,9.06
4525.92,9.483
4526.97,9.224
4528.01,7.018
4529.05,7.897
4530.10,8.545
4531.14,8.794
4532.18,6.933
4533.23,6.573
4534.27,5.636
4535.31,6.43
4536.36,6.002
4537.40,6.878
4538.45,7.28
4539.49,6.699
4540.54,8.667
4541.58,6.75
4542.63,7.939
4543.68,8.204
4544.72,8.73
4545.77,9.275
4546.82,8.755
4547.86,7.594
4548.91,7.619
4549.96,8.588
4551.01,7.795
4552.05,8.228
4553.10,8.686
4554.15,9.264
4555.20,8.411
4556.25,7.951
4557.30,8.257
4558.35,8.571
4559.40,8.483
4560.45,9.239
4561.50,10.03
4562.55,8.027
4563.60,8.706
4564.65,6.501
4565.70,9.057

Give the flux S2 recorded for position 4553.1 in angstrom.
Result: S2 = 8.686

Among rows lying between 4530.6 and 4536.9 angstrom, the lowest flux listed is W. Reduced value 5.636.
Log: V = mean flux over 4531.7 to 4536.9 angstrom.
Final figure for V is 6.31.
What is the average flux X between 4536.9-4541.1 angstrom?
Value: 7.38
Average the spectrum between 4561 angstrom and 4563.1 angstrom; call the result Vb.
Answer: 9.02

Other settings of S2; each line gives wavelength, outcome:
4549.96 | 8.588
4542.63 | 7.939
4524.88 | 9.06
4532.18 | 6.933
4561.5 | 10.03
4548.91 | 7.619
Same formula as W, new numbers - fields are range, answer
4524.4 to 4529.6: 7.018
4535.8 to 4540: 6.002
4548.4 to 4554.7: 7.619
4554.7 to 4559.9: 7.951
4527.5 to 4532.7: 6.933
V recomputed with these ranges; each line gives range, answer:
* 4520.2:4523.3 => 7.72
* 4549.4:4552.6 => 8.21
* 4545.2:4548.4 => 8.53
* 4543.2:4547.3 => 8.75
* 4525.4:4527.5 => 9.32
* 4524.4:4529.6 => 8.52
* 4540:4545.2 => 8.05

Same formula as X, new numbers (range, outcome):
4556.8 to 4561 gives 8.65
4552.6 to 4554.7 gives 8.96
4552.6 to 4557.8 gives 8.51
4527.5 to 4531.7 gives 8.06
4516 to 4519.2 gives 10.4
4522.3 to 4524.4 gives 7.98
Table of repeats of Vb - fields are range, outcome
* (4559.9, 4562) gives 9.62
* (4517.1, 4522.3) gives 9.29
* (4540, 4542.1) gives 7.71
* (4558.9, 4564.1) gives 8.9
